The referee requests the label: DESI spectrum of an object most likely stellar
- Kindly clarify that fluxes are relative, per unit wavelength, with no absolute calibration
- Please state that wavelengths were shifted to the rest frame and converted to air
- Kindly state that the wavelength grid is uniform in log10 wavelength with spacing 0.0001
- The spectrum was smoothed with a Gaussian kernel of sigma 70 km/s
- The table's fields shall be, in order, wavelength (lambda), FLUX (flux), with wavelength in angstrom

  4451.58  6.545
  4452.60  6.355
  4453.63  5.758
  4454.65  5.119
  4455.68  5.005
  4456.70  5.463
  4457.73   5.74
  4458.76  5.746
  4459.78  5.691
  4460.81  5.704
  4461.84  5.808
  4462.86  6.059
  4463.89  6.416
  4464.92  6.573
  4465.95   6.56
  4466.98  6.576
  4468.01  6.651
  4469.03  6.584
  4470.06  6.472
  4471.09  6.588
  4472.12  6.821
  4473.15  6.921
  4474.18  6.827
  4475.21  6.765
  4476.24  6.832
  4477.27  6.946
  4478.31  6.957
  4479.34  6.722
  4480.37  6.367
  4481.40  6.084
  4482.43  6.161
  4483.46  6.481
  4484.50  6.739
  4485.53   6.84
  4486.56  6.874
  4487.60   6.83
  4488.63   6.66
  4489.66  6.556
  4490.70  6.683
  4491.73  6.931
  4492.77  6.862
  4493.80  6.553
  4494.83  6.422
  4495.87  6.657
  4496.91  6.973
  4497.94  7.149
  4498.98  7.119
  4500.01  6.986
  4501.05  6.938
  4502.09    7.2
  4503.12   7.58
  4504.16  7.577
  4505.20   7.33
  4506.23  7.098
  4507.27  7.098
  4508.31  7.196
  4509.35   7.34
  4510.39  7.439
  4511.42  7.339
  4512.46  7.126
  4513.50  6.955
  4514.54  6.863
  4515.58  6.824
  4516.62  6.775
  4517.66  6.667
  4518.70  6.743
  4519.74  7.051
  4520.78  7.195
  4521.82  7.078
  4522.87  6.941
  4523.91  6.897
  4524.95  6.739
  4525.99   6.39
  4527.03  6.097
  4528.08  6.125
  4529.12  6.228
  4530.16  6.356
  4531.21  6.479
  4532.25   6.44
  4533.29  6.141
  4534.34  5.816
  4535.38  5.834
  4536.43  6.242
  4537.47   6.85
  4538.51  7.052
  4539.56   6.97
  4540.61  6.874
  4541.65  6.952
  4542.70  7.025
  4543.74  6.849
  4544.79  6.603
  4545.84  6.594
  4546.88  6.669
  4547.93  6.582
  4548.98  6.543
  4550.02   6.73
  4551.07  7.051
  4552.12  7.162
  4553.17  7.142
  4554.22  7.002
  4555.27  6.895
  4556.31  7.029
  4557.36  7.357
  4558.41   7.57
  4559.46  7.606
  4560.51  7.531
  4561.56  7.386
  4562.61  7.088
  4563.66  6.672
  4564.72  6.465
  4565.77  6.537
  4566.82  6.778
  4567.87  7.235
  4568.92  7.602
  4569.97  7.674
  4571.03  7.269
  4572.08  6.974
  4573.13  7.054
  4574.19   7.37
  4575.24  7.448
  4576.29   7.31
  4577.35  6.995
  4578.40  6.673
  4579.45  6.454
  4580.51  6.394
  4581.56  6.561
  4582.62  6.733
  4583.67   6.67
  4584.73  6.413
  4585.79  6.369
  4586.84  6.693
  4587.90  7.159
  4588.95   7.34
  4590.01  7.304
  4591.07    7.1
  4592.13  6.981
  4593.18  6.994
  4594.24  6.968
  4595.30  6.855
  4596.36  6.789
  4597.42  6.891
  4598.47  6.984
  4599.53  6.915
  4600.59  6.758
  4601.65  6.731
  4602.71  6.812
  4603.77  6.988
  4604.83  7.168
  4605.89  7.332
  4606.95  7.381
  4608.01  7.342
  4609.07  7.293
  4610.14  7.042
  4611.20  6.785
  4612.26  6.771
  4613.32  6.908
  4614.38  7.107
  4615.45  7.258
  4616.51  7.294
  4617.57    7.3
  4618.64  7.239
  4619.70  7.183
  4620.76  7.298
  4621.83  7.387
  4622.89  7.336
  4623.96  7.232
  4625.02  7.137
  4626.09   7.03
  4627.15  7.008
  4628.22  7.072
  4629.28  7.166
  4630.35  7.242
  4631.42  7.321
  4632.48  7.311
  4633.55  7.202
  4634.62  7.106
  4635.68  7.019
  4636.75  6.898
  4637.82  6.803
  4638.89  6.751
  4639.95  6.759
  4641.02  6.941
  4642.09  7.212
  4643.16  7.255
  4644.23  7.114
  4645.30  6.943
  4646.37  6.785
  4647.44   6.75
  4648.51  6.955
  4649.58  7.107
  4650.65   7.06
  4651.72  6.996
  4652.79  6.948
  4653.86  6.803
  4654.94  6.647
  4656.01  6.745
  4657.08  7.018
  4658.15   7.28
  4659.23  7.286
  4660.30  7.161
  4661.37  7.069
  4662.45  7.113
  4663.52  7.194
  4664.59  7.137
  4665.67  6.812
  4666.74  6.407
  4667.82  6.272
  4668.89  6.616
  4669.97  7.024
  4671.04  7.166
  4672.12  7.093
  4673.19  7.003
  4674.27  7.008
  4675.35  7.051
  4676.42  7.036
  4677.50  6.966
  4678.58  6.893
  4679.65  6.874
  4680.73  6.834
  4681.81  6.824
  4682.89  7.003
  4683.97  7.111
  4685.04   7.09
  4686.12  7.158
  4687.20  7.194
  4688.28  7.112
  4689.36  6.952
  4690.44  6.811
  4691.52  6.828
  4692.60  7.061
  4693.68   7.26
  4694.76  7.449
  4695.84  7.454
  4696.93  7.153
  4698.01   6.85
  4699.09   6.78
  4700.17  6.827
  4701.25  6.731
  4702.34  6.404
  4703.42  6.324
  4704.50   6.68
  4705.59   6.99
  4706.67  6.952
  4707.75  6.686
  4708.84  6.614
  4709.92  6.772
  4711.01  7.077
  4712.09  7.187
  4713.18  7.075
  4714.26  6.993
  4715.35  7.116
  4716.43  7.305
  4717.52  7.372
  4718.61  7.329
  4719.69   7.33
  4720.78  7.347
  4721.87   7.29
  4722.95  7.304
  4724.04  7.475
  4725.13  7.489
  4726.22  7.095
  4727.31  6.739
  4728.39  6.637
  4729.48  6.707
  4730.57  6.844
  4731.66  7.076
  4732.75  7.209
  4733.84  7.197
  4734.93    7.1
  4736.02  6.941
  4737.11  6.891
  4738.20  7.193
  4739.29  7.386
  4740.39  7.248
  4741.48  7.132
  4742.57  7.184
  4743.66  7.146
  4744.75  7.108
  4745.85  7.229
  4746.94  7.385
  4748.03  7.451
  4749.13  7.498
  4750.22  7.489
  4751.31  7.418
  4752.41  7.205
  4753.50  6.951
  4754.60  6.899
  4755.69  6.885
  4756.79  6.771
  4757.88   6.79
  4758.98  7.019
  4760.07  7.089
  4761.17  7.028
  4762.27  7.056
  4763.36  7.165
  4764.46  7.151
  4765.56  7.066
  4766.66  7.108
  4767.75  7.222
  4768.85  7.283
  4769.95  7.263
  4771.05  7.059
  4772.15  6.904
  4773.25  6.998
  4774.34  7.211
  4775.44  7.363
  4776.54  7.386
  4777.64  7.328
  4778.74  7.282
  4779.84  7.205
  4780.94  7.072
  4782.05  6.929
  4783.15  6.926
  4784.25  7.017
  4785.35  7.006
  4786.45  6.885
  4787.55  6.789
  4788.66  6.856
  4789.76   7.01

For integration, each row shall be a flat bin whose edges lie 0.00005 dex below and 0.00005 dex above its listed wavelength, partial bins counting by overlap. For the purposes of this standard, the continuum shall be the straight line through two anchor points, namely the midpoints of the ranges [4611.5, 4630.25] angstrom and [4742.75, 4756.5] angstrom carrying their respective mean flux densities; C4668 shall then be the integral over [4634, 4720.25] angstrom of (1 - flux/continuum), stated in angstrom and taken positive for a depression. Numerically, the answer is 2.5 angstrom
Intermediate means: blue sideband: 7.16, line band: 6.97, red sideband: 7.21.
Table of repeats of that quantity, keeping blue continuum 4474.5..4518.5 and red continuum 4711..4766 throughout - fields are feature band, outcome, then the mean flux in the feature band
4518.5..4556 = 1.4 angstrom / 6.68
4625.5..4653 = 0.0 angstrom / 7.03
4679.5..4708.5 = 0.6 angstrom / 6.94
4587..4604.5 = 0.1 angstrom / 6.97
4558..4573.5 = -0.4 angstrom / 7.16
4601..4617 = -0.2 angstrom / 7.08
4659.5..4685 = 0.4 angstrom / 6.95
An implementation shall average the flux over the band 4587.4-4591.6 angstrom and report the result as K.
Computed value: 7.22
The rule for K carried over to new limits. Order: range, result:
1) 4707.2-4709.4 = 6.66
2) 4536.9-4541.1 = 6.93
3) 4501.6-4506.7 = 7.37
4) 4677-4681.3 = 6.89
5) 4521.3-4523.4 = 6.99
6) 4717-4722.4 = 7.33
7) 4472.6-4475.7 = 6.84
